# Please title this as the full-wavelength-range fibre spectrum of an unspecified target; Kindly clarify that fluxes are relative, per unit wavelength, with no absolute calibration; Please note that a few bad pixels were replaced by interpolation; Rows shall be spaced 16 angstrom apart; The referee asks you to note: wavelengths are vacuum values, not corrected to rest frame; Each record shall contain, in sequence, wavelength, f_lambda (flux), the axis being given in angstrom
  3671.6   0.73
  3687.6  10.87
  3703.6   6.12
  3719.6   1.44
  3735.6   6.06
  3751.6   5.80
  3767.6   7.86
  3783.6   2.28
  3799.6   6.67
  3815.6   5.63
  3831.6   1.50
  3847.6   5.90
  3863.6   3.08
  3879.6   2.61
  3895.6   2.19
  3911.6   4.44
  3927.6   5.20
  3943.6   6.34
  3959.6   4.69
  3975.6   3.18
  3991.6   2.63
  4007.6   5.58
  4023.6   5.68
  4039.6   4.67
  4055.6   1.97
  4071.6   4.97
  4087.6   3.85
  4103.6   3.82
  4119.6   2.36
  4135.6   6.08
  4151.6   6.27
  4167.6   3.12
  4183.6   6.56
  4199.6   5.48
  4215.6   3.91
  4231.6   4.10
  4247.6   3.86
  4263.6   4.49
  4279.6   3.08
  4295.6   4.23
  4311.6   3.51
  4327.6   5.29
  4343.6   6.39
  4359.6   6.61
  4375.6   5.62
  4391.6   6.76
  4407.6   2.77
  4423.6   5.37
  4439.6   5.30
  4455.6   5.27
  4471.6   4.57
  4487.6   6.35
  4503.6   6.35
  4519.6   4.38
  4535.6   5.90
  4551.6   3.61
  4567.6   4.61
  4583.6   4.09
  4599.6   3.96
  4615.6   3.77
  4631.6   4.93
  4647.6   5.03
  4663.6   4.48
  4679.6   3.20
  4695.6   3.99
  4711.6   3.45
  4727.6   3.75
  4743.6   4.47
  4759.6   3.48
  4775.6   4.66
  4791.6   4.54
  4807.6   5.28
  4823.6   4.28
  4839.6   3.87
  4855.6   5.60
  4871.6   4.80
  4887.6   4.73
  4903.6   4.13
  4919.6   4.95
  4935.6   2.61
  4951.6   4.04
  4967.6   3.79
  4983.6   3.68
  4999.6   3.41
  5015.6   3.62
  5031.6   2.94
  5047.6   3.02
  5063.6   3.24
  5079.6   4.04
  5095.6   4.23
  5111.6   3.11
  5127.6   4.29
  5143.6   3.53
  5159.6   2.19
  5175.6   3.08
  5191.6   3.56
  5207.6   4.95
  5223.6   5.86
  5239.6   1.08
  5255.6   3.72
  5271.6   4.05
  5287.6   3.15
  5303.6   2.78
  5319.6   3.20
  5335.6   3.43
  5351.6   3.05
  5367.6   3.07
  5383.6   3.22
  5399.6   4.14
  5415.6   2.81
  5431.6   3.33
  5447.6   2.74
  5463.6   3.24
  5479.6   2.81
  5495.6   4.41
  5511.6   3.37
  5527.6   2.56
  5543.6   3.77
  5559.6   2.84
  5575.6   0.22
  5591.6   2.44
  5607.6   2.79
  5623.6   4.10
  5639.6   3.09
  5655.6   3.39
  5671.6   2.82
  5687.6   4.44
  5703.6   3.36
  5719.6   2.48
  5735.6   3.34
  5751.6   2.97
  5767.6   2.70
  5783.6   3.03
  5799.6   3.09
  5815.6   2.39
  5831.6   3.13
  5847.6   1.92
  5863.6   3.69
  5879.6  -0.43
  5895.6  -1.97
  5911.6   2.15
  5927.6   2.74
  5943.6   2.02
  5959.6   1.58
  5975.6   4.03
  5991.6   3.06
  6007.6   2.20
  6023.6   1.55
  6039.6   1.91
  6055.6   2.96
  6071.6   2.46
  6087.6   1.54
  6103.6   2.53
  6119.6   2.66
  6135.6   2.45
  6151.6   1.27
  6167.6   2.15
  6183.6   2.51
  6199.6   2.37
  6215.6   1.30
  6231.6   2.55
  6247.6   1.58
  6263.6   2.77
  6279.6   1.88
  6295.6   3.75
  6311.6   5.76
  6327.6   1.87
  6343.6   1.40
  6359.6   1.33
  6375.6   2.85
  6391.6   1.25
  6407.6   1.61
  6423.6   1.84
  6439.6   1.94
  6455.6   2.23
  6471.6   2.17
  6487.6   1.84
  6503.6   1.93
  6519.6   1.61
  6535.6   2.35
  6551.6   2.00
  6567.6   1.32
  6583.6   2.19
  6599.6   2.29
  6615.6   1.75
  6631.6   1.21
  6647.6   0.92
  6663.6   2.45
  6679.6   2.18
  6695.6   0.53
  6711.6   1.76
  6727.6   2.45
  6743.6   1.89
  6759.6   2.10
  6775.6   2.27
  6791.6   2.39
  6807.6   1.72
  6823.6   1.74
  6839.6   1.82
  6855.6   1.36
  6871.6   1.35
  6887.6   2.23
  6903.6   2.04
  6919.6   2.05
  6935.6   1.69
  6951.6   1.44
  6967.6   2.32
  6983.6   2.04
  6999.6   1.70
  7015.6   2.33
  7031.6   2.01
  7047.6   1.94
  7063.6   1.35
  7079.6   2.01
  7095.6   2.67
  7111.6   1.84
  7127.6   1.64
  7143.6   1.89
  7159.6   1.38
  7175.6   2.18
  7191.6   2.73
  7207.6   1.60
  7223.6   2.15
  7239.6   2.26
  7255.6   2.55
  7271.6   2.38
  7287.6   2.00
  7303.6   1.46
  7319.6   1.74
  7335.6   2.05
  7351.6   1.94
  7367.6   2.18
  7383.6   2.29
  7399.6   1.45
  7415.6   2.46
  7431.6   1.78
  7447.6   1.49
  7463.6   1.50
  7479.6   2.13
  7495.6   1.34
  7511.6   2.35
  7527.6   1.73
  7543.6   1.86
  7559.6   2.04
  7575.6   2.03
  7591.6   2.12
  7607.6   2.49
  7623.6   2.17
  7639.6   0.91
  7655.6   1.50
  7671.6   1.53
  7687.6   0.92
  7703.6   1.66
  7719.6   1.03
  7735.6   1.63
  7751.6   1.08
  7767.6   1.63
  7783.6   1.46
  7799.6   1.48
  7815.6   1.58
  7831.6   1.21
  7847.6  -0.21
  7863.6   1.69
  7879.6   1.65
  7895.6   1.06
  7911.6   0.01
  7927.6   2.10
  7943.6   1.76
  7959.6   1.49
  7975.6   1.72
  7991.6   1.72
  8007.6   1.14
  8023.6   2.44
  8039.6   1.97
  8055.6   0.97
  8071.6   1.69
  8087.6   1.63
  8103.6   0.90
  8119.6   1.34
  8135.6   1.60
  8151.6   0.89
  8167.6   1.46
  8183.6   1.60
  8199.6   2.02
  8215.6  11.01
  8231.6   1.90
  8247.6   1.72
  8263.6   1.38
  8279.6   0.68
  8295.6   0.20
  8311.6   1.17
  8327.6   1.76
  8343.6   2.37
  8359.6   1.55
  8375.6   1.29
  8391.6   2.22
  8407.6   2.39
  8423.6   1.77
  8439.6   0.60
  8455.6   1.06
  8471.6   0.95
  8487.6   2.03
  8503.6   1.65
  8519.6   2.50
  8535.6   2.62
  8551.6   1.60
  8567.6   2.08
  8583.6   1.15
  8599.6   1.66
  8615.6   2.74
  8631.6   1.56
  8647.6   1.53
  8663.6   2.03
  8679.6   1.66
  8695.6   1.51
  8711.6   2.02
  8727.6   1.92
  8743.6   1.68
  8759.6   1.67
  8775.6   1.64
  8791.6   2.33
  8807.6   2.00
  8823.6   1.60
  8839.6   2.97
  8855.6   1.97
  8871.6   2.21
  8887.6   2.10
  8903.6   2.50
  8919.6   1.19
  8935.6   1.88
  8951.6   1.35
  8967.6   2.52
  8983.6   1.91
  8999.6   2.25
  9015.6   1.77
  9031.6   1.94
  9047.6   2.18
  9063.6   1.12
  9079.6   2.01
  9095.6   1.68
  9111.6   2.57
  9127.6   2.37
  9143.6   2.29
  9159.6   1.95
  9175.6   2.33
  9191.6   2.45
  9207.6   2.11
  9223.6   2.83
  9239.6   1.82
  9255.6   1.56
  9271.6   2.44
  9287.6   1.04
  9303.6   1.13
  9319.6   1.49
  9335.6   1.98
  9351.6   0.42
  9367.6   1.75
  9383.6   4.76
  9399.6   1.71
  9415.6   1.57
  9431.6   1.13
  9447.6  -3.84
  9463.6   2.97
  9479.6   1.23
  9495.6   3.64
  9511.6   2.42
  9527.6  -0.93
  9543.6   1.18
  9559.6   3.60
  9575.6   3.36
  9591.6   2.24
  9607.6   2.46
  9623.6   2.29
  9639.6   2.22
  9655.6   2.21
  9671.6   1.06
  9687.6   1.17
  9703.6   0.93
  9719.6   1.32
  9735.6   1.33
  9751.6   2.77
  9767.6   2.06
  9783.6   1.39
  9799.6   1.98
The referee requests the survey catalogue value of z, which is 1.204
